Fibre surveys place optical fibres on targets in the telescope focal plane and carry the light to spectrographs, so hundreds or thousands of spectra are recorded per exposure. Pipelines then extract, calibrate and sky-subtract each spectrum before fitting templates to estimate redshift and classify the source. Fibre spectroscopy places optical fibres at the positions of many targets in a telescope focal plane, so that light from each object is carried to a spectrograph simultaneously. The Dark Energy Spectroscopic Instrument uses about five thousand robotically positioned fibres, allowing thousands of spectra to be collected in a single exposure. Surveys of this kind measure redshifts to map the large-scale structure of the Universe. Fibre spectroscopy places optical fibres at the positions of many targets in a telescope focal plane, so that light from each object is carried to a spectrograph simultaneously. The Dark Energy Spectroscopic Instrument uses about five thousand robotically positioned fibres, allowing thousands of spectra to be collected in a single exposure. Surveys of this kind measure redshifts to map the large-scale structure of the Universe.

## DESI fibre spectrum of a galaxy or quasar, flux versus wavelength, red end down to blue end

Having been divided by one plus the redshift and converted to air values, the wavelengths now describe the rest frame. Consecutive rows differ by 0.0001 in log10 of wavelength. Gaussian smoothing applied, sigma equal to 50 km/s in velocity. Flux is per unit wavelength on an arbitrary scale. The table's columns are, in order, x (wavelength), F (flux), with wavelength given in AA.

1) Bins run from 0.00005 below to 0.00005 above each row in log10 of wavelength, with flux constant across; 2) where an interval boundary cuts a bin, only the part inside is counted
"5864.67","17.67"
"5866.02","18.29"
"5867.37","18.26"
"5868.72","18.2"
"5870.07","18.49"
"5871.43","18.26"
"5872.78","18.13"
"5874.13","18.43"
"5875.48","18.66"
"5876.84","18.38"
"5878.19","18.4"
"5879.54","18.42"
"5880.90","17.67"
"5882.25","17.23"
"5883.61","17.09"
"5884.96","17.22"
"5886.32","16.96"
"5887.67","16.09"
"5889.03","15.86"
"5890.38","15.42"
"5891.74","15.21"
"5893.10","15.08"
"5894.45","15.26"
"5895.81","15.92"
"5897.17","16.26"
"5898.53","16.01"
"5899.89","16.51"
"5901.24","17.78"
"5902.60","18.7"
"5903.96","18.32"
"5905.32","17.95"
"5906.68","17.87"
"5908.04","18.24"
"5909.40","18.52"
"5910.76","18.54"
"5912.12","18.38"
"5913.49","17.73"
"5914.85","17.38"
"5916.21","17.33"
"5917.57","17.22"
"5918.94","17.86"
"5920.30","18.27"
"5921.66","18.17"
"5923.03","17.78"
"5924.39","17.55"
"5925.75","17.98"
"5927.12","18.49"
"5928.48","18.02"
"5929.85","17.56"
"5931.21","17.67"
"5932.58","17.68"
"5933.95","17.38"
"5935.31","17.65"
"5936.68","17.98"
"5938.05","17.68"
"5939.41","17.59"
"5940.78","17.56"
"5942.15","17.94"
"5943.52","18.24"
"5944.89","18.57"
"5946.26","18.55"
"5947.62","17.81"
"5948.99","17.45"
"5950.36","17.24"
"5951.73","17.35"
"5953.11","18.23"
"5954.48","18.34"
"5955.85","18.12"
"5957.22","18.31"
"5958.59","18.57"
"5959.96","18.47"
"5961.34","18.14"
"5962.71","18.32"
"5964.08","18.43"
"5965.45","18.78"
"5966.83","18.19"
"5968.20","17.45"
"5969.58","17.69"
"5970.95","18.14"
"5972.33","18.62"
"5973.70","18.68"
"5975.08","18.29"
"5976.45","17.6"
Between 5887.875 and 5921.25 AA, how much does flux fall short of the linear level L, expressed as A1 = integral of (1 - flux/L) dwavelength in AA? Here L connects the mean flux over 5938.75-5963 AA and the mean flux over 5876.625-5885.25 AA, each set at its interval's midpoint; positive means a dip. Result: 1.3 AA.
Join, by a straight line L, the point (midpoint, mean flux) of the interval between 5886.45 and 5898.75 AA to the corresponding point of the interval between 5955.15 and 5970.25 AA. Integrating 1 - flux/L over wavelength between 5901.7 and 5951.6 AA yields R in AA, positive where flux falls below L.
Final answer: -2.9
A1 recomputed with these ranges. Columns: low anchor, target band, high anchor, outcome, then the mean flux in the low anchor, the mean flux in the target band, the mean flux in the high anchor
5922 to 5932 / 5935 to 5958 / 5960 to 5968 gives 0.23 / 17.9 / 17.9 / 18.3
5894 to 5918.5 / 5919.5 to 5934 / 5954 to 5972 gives -0.12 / 17.5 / 17.9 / 18.2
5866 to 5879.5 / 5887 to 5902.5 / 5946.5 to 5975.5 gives 1.91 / 18.4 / 16.1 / 18.1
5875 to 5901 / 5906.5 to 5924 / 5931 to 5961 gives -0.66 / 16.7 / 17.9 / 17.9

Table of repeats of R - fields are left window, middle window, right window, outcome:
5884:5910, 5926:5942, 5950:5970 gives -0.17 AA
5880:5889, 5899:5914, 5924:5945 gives -0.58 AA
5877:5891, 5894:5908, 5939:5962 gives 0.16 AA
